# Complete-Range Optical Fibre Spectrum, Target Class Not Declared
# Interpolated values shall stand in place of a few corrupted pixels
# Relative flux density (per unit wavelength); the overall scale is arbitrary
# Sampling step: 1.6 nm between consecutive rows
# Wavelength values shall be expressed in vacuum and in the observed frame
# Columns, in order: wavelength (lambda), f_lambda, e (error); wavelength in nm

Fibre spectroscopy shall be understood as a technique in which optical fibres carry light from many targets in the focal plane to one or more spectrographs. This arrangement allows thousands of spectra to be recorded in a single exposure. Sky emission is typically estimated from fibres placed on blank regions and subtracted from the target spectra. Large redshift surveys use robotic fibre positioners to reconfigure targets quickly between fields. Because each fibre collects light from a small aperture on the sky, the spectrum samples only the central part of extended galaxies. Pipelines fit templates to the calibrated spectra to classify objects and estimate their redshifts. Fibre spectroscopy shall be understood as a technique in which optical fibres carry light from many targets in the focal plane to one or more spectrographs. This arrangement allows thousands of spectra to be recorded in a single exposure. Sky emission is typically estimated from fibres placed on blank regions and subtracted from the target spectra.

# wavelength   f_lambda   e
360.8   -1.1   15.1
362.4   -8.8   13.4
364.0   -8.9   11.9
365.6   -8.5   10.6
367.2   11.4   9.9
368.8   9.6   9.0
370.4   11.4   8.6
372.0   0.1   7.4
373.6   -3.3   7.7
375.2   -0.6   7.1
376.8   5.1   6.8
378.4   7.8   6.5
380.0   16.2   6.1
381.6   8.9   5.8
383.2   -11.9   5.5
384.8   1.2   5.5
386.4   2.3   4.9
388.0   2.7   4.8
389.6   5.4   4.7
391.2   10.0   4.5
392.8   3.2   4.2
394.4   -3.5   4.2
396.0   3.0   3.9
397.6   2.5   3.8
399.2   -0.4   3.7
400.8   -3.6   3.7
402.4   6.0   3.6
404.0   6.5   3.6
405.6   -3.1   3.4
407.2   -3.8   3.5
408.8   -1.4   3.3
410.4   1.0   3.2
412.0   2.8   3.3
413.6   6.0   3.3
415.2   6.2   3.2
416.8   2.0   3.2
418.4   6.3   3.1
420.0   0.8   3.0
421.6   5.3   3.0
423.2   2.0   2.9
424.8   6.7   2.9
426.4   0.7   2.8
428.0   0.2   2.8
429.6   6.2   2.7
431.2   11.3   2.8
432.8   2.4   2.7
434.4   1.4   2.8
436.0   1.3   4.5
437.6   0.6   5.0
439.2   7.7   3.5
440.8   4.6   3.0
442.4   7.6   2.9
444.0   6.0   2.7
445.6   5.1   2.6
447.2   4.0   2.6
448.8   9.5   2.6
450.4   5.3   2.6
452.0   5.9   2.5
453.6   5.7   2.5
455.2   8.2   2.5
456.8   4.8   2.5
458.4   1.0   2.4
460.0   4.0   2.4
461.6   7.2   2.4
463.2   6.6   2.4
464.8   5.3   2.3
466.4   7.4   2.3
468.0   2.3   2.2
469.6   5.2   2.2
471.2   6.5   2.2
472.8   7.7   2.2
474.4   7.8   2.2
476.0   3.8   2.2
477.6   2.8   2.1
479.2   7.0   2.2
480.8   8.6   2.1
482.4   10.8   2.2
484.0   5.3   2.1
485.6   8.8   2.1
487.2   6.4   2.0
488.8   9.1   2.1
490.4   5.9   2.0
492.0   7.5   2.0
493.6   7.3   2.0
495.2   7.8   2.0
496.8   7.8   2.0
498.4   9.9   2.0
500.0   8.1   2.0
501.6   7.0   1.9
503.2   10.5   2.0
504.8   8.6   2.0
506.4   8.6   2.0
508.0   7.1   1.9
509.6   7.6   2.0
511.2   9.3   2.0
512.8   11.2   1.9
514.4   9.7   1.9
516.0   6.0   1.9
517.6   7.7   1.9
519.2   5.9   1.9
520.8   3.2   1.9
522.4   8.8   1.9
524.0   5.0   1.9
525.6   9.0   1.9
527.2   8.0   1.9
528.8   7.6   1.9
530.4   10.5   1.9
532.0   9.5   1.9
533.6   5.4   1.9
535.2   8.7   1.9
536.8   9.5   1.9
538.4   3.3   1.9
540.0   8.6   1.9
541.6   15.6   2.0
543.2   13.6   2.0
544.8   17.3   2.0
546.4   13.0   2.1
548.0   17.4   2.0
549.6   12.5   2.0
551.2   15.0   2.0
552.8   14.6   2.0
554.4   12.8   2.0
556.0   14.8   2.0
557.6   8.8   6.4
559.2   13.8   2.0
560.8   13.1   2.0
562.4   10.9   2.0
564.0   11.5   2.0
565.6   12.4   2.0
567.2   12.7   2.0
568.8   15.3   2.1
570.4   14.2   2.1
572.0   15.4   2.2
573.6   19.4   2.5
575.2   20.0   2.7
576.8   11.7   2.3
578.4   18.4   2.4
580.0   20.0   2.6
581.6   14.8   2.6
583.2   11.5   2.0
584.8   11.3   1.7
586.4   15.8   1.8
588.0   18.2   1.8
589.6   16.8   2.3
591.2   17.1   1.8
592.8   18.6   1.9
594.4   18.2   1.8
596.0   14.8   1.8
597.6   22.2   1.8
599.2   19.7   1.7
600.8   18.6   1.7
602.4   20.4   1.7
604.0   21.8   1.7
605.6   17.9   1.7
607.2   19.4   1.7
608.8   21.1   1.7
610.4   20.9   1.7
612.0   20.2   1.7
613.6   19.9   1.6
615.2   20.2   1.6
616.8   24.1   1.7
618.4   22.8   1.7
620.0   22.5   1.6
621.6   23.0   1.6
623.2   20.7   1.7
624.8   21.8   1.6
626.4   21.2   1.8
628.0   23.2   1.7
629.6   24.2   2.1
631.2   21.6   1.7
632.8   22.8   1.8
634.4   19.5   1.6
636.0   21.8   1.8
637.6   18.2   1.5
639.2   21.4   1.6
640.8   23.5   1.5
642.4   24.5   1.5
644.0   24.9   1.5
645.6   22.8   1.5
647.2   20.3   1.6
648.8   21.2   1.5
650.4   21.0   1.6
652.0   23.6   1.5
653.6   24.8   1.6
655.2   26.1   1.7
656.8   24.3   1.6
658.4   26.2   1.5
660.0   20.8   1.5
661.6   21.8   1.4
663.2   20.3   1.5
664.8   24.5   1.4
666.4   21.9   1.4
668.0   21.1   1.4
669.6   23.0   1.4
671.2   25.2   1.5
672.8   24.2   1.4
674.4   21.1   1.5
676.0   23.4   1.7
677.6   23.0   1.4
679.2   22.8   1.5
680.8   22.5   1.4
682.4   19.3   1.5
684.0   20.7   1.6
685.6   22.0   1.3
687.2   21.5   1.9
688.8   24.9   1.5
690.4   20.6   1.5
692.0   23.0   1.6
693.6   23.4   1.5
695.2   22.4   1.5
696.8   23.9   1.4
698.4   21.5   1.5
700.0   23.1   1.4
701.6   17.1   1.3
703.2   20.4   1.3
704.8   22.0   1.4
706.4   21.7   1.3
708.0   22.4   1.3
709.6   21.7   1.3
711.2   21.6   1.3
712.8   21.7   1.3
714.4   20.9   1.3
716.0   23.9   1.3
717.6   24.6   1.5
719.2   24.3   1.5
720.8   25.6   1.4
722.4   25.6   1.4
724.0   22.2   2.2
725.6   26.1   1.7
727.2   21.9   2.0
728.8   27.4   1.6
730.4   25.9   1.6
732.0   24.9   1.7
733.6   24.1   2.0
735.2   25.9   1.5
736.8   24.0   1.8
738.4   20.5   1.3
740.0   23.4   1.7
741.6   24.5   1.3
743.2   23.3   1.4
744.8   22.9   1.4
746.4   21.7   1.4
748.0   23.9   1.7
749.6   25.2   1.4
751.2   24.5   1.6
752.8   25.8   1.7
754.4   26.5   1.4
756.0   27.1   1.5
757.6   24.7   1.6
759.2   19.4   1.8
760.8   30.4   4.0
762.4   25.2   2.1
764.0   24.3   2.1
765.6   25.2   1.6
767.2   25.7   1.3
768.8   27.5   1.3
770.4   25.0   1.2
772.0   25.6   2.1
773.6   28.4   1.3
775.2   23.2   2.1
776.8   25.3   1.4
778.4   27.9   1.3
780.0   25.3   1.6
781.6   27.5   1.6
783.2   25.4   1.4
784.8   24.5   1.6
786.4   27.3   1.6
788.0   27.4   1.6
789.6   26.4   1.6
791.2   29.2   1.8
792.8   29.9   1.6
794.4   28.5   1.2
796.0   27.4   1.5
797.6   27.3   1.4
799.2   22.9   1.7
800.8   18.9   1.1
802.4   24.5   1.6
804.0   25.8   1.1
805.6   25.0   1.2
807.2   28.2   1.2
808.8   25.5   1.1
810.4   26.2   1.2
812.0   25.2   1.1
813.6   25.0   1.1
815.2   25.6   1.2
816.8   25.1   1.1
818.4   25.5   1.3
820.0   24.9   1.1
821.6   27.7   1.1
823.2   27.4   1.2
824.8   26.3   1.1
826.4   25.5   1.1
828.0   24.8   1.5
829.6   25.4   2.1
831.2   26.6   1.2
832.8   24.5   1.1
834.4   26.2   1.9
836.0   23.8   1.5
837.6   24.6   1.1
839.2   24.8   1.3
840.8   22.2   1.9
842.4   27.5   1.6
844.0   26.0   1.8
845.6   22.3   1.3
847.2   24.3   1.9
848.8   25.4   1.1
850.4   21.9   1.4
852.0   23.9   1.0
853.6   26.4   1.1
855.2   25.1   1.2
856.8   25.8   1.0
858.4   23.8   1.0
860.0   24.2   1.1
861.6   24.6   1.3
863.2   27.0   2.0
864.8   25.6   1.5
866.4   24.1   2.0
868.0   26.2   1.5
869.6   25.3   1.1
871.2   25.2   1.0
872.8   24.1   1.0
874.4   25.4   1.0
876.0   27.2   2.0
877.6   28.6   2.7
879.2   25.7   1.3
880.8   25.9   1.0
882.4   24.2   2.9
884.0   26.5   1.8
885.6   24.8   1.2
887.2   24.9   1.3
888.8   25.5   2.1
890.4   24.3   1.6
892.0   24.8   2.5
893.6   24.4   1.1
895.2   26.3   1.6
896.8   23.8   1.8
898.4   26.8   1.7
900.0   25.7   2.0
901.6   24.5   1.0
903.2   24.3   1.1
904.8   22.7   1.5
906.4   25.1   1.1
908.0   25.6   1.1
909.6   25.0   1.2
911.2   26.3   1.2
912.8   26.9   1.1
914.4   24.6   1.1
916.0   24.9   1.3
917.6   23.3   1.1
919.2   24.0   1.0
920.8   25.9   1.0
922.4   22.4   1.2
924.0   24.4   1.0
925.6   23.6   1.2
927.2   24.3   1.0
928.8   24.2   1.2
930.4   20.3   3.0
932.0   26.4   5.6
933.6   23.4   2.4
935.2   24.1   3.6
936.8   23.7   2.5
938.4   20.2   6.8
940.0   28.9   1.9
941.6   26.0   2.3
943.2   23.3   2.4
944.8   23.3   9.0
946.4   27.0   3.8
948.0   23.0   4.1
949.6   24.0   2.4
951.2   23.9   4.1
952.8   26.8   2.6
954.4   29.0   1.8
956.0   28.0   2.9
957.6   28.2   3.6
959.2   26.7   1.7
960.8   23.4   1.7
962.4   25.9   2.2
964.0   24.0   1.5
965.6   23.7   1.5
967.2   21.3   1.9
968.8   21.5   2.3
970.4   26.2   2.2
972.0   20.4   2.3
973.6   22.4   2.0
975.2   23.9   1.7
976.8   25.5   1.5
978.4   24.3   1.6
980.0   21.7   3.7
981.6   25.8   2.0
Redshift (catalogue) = 0.358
